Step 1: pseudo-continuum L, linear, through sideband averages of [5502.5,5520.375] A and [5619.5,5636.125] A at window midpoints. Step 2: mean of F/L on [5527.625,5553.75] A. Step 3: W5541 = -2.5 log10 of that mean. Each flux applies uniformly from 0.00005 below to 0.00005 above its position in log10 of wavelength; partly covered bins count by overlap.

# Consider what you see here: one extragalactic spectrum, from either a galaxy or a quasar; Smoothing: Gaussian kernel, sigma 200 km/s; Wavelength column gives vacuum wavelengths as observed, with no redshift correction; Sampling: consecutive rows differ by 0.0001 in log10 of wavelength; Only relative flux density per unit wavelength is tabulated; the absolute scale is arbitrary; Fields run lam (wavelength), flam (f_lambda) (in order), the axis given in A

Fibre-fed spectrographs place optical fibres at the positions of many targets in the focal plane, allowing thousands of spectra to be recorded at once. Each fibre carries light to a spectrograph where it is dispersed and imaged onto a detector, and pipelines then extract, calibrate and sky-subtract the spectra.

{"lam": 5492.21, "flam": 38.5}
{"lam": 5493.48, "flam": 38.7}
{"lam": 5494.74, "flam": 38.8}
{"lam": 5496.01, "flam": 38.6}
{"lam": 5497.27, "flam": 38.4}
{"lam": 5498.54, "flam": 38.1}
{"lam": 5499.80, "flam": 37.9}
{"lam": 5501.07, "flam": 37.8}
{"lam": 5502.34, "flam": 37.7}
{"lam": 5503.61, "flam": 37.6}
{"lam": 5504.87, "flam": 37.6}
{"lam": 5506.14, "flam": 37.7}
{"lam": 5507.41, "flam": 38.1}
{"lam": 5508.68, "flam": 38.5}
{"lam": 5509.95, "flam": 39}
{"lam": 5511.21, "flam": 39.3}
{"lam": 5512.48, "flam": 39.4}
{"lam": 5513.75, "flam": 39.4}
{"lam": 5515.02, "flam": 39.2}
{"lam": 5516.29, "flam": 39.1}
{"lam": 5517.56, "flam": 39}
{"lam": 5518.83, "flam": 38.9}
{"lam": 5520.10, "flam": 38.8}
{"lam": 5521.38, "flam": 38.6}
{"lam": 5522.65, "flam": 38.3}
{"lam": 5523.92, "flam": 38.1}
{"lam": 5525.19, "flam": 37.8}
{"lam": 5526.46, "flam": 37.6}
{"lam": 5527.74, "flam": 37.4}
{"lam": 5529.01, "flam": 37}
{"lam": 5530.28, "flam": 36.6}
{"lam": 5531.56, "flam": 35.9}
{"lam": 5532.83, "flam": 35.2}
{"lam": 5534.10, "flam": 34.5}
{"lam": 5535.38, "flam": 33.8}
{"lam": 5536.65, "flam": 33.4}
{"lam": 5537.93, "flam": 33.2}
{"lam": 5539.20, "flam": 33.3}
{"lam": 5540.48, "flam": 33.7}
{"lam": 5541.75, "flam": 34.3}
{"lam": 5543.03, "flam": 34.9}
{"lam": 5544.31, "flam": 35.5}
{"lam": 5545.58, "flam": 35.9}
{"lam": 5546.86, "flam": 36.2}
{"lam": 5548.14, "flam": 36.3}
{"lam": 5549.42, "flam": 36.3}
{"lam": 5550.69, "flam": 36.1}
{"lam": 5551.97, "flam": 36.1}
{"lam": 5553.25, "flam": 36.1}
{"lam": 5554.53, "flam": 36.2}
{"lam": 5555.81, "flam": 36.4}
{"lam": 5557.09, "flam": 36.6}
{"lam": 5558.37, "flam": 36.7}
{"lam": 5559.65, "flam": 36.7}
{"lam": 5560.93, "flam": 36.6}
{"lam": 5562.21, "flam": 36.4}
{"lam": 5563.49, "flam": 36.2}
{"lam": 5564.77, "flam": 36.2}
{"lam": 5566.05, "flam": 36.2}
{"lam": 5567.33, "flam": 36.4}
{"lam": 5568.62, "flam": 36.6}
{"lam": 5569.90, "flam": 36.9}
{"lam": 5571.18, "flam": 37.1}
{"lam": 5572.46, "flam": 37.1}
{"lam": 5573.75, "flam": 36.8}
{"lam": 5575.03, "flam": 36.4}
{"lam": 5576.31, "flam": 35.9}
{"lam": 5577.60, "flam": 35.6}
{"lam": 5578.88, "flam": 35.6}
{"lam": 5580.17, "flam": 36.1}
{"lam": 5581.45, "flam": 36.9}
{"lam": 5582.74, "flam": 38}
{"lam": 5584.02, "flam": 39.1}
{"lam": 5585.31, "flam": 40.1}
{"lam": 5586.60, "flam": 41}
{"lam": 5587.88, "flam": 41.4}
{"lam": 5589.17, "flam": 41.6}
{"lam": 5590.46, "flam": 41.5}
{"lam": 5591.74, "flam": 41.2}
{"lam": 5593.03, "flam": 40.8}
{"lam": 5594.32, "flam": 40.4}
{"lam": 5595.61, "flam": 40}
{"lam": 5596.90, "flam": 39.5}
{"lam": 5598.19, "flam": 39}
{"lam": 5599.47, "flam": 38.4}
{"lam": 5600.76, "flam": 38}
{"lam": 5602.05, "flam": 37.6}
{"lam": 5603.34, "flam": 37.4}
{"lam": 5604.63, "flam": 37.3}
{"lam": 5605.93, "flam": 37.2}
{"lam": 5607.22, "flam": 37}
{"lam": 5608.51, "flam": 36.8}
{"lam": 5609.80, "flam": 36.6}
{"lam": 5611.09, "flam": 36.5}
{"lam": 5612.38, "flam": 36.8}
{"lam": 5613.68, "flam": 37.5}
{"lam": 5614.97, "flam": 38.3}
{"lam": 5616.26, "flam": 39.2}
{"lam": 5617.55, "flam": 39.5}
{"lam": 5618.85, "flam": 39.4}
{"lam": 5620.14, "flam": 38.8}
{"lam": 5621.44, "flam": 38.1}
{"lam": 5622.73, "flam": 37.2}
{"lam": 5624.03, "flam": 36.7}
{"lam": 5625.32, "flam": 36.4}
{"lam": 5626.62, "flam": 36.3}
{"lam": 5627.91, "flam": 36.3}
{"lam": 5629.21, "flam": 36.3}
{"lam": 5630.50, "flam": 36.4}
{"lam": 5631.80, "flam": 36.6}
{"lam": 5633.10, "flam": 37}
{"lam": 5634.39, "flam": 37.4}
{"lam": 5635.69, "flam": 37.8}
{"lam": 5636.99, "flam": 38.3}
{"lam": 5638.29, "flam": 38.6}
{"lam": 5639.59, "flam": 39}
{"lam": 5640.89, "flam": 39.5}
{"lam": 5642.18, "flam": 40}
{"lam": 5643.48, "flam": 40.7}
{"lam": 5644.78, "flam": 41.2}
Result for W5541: 0.088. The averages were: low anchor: 38.7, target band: 35.3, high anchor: 37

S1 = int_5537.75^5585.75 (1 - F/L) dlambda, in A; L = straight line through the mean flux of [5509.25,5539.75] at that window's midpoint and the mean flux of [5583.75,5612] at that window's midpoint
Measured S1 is 2.37 A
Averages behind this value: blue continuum 37.2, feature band 36.2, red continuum 39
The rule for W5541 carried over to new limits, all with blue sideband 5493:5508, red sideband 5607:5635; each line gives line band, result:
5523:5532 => 0.02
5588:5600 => -0.08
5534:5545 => 0.11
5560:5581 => 0.04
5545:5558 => 0.05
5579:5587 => -0.02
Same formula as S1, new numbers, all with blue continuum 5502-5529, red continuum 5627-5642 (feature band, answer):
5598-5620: 0.01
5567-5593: -0.11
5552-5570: 0.80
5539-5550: 0.86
